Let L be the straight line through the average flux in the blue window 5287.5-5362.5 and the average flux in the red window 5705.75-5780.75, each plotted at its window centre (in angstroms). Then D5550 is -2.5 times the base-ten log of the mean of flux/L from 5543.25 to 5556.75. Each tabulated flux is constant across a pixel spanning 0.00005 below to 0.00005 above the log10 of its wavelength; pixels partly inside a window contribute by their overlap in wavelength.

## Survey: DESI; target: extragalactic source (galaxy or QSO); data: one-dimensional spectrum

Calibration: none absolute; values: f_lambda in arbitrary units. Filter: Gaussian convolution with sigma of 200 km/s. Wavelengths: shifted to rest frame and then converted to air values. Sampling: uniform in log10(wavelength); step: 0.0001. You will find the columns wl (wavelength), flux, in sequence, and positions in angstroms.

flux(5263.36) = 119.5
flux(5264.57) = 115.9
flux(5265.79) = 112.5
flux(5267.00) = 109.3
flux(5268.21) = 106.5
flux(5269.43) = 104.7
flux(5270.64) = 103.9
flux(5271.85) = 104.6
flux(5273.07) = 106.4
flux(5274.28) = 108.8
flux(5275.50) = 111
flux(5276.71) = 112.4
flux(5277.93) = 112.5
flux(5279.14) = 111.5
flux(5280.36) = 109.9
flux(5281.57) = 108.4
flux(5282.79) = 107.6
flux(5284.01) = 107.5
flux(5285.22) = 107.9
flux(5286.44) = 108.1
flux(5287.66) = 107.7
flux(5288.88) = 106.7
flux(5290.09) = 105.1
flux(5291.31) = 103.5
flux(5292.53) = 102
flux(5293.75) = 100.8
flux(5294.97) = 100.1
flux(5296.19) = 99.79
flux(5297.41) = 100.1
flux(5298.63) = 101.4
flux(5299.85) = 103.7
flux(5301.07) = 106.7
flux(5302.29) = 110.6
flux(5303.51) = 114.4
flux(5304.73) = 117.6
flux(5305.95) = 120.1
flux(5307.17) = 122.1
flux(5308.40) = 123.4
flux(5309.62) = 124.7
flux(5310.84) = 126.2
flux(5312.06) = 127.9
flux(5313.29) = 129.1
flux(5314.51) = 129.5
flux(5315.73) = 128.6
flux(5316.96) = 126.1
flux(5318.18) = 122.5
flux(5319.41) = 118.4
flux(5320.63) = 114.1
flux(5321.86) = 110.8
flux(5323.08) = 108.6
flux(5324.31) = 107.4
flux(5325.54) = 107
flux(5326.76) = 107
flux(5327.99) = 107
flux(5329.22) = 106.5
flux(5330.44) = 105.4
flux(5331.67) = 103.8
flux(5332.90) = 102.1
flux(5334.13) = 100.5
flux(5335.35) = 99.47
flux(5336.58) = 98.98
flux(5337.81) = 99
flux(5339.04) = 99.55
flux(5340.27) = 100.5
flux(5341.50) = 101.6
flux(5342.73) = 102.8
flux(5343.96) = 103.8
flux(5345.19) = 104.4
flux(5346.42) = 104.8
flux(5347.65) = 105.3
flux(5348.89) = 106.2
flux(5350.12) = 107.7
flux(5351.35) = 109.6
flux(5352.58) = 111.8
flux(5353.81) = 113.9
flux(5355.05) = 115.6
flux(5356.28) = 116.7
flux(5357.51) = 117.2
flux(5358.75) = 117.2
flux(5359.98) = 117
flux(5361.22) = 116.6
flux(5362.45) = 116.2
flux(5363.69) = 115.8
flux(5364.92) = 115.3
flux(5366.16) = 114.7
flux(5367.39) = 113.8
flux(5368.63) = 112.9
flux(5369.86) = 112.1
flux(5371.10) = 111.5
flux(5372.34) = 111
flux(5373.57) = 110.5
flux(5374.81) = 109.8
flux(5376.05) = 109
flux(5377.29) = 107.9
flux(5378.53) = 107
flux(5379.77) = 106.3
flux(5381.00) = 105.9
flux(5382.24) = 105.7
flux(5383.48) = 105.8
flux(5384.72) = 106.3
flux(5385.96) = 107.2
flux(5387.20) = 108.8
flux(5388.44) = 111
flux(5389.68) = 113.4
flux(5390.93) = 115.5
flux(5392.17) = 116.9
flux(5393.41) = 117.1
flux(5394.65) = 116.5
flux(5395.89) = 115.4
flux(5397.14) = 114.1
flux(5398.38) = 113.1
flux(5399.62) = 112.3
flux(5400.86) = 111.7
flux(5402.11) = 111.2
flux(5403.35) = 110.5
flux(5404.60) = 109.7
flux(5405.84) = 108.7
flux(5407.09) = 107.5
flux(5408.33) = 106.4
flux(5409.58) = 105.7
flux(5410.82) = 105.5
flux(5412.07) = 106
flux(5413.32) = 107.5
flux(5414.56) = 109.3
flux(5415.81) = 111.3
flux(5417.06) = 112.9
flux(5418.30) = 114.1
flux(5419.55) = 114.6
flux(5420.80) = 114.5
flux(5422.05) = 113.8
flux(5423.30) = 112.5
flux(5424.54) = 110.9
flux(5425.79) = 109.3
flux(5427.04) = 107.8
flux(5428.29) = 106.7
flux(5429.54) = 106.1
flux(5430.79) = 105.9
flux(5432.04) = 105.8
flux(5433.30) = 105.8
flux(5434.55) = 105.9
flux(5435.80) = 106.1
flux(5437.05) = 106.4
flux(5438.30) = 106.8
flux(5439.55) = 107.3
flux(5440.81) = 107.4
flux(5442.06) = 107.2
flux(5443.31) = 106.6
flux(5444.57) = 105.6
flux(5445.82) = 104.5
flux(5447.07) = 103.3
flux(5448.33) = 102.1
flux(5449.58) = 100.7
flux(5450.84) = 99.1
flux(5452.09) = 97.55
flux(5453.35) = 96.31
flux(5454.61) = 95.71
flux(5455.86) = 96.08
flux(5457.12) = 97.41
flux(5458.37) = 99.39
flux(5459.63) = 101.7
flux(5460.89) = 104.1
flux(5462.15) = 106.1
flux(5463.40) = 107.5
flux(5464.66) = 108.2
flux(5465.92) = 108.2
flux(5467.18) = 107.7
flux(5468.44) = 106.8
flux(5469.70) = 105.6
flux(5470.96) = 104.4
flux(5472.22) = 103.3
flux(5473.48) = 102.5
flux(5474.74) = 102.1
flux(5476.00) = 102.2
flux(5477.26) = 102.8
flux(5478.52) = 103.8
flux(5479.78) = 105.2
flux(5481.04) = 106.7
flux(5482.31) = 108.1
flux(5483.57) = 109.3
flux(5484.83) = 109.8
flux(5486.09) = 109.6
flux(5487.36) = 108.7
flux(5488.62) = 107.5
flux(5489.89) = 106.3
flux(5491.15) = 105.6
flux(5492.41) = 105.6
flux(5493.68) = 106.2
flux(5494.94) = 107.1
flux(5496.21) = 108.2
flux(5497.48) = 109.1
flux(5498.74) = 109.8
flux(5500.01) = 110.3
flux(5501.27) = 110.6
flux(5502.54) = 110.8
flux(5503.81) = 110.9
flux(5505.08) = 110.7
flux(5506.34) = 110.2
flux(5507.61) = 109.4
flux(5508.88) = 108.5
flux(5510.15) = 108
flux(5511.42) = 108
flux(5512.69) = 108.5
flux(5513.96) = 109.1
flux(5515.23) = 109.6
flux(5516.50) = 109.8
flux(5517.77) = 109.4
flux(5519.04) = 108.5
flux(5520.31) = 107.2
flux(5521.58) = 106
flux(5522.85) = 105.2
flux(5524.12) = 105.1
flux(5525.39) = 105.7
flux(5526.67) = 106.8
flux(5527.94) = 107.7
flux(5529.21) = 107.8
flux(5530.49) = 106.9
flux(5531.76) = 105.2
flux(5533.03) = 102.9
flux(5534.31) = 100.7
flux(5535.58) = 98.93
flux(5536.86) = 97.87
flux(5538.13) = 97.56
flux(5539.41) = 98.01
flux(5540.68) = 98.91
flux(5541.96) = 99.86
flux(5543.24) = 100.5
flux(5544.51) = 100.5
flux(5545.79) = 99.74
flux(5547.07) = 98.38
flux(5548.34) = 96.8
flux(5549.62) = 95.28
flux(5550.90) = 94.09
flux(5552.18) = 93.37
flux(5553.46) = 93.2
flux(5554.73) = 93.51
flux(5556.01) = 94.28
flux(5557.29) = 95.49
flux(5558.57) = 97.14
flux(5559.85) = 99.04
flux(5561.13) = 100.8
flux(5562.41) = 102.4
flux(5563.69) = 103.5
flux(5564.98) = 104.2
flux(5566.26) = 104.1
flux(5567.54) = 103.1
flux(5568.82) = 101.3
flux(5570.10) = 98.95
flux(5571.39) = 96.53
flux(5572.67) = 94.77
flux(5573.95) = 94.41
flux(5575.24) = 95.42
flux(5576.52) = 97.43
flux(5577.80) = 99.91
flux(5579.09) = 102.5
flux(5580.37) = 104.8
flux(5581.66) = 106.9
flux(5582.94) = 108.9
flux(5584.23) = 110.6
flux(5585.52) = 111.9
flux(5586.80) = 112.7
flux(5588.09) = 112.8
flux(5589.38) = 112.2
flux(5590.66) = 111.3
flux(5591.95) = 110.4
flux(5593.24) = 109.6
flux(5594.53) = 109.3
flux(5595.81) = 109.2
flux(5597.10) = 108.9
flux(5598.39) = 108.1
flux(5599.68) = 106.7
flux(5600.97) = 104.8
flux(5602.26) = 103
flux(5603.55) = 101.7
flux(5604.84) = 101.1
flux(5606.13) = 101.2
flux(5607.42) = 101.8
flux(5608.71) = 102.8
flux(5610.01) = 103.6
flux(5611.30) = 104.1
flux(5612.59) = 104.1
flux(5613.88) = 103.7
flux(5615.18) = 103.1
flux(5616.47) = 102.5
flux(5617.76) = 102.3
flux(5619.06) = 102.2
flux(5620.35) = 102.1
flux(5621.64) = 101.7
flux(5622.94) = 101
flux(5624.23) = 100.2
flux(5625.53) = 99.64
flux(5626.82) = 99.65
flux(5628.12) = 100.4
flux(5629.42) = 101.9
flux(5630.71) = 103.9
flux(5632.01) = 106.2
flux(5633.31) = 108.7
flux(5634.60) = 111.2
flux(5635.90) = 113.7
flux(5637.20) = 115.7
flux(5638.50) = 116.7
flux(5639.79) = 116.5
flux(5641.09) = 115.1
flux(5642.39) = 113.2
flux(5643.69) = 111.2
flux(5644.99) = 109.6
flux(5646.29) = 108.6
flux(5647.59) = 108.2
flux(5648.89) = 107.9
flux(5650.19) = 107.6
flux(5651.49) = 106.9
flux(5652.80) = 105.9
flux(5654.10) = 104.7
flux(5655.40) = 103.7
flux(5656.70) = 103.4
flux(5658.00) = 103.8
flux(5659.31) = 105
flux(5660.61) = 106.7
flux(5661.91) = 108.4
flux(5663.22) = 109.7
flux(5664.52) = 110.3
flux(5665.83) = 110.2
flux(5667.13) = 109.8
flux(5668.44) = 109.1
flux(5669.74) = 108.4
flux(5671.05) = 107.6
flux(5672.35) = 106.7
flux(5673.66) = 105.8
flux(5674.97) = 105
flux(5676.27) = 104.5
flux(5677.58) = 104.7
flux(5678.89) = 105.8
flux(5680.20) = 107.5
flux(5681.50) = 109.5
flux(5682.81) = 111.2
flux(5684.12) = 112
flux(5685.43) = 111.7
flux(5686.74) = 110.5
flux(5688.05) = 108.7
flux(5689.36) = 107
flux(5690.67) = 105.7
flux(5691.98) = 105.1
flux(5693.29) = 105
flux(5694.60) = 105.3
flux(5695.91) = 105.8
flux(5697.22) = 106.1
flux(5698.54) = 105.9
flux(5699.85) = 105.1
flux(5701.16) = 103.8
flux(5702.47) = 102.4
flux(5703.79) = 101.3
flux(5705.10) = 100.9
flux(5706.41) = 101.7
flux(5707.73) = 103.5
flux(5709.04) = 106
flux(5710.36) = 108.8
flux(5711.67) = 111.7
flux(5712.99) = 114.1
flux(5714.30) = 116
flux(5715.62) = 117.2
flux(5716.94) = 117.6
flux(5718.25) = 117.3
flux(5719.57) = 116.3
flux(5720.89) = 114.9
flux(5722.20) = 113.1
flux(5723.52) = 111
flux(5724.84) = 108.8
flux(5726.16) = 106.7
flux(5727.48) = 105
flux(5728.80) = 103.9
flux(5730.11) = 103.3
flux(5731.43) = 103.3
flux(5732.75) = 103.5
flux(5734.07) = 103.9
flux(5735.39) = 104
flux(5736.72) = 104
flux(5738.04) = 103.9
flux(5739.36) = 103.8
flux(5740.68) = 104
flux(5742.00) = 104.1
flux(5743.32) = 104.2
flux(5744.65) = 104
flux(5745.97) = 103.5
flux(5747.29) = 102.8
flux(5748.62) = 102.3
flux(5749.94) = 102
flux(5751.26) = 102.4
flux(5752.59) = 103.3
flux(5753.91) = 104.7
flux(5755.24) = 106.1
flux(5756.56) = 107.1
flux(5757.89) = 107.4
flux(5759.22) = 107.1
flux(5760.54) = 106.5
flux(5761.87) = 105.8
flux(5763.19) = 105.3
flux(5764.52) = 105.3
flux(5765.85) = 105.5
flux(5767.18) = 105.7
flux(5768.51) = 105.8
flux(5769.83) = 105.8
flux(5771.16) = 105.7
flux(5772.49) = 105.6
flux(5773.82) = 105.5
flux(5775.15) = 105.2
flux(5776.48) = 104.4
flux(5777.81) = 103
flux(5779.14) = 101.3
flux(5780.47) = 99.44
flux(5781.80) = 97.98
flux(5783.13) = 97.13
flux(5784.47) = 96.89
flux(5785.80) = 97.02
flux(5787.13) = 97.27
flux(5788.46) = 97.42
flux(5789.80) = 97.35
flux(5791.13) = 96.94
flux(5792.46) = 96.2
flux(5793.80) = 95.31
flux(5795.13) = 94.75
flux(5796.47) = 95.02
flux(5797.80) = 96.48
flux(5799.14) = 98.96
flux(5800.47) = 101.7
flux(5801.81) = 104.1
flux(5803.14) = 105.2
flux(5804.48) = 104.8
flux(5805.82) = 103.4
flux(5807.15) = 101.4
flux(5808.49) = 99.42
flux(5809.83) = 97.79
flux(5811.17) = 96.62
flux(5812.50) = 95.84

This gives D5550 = 0.128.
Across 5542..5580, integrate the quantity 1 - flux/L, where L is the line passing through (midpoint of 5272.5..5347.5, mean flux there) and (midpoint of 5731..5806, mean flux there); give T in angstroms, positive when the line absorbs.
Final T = 2.6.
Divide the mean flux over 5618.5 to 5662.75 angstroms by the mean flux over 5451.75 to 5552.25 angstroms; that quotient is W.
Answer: 1.02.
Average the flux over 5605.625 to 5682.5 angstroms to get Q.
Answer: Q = 106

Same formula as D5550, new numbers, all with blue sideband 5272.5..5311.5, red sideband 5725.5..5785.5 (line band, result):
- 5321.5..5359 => 0.03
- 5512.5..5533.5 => 0.00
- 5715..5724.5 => -0.11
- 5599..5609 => 0.03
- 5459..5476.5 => 0.03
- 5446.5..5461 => 0.09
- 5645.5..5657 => -0.01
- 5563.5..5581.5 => 0.06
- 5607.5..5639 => 0.01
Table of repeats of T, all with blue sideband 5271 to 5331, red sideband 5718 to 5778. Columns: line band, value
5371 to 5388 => 0.4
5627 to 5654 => -0.5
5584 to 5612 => 0.2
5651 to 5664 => 0.1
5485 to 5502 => 0.2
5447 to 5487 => 2.1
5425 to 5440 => 0.4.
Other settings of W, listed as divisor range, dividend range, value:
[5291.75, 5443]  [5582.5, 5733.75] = 0.97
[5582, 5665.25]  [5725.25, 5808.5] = 0.96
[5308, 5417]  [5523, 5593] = 0.92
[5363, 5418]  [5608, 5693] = 0.97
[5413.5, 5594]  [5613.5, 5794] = 1.01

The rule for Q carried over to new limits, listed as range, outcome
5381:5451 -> 109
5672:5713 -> 106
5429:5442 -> 106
